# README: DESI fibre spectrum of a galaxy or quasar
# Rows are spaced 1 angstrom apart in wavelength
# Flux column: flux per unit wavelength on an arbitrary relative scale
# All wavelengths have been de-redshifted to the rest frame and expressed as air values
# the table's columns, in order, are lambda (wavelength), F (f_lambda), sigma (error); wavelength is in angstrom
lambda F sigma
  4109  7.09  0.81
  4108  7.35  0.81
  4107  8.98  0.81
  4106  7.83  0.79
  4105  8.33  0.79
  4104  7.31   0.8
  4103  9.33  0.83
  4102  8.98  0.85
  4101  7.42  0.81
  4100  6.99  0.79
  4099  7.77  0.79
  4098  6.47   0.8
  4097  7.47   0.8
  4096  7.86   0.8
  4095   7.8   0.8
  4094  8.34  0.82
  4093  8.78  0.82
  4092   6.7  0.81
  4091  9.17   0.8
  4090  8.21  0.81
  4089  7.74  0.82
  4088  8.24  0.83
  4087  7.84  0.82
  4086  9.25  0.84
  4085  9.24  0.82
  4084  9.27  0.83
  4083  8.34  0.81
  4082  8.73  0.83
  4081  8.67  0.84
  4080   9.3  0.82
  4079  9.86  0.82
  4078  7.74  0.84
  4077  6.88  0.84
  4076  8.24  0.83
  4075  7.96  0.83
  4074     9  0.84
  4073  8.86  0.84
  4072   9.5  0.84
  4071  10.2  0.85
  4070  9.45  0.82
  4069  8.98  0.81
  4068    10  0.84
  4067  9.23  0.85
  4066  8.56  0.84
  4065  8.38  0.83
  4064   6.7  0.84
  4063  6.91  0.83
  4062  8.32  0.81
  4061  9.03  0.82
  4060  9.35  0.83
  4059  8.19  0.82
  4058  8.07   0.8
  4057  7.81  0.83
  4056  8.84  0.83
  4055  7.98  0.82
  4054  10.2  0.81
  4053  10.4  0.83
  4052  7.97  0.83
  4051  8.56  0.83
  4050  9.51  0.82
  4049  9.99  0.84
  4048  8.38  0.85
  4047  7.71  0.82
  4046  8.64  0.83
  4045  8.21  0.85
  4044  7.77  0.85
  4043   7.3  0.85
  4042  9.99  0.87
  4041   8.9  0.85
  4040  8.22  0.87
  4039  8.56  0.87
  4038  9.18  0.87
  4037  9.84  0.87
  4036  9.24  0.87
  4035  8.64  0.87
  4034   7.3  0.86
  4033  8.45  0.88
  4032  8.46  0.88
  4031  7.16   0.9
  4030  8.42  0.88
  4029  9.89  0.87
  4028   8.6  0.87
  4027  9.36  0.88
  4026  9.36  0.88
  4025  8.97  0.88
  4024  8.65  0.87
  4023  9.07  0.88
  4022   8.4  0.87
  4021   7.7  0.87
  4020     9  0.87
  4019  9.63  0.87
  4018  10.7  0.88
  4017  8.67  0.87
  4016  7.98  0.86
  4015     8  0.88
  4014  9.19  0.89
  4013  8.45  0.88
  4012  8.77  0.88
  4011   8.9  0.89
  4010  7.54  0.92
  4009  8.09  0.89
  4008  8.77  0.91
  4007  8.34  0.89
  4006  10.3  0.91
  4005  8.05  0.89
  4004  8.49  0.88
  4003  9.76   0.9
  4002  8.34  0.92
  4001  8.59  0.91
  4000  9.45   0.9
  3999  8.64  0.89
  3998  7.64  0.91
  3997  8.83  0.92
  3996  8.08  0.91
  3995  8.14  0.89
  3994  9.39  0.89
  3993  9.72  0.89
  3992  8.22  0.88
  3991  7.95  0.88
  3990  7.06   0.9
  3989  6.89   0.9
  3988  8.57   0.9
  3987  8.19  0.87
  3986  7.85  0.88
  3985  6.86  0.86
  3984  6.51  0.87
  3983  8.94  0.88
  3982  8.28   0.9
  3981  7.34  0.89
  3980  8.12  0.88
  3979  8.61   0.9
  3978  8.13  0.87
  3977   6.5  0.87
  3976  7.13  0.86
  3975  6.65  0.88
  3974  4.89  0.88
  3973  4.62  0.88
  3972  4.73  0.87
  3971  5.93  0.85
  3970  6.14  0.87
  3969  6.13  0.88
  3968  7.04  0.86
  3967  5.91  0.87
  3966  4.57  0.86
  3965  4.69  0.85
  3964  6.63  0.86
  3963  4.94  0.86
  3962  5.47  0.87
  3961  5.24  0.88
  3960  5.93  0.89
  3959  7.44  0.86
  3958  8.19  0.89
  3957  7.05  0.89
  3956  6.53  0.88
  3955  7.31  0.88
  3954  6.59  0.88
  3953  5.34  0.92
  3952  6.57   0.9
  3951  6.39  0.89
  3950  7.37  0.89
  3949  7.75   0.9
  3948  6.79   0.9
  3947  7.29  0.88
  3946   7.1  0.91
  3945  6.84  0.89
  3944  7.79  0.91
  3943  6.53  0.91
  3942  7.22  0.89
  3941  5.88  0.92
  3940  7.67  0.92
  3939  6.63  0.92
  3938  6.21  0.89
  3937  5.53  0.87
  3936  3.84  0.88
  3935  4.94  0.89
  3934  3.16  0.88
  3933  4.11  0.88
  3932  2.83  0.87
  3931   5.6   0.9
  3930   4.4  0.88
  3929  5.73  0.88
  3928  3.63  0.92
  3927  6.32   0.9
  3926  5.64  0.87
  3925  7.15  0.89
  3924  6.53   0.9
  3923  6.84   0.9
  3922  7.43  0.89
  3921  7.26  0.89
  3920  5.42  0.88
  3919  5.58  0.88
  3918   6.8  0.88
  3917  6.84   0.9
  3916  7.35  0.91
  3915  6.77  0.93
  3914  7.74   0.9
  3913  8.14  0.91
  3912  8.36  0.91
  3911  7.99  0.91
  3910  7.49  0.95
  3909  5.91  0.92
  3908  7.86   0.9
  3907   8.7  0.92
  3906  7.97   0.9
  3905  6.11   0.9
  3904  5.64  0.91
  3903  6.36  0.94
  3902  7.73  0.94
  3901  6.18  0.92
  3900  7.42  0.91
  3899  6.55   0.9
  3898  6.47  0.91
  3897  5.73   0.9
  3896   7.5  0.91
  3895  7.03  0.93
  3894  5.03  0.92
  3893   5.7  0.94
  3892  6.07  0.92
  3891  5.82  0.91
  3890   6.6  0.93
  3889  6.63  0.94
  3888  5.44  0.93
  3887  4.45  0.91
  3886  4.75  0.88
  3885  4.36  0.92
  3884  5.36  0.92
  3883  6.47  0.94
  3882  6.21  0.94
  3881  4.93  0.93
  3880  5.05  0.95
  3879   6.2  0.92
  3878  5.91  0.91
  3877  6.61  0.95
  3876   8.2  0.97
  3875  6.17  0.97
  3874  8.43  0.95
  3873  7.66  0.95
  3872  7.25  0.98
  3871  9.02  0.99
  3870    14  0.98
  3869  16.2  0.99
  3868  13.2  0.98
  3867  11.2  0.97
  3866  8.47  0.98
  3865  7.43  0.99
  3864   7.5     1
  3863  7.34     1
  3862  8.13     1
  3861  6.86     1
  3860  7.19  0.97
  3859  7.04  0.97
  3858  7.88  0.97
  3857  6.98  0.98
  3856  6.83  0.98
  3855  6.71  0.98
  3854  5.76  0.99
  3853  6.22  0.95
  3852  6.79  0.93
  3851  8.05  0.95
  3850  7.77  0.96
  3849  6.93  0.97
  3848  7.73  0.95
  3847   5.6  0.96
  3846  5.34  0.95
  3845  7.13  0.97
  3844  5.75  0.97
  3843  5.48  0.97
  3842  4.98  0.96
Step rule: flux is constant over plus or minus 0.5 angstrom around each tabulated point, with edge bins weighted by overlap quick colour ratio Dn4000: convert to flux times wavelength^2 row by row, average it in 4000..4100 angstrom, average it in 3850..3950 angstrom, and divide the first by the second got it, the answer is 1.36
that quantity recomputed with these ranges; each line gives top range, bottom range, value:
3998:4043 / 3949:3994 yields 1.31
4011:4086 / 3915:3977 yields 1.50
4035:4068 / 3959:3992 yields 1.34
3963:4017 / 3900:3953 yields 1.23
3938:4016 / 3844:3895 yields 1.09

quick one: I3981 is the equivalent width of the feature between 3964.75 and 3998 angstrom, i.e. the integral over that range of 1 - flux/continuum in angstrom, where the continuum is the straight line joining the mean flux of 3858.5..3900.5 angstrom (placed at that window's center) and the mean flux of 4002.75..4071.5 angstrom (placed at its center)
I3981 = 4.1 angstrom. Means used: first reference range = 7.23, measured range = 7.2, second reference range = 8.72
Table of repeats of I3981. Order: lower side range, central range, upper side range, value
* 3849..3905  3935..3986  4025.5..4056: 9.0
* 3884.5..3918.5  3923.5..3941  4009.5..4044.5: 4.5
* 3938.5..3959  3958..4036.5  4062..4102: -3.6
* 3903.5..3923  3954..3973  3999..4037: 4.4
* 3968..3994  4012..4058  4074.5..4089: -4.7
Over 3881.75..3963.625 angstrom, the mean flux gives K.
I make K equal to 6.34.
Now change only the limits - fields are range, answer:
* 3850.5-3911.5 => 7.16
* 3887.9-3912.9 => 6.77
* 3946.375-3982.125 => 6.49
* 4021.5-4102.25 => 8.54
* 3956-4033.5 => 7.8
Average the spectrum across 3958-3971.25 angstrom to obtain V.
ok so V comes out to 5.94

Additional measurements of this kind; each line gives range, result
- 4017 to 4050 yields 8.75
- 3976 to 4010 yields 8.23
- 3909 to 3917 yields 7.53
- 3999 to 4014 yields 8.72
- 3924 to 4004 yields 6.75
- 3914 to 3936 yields 5.73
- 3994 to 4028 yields 8.73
